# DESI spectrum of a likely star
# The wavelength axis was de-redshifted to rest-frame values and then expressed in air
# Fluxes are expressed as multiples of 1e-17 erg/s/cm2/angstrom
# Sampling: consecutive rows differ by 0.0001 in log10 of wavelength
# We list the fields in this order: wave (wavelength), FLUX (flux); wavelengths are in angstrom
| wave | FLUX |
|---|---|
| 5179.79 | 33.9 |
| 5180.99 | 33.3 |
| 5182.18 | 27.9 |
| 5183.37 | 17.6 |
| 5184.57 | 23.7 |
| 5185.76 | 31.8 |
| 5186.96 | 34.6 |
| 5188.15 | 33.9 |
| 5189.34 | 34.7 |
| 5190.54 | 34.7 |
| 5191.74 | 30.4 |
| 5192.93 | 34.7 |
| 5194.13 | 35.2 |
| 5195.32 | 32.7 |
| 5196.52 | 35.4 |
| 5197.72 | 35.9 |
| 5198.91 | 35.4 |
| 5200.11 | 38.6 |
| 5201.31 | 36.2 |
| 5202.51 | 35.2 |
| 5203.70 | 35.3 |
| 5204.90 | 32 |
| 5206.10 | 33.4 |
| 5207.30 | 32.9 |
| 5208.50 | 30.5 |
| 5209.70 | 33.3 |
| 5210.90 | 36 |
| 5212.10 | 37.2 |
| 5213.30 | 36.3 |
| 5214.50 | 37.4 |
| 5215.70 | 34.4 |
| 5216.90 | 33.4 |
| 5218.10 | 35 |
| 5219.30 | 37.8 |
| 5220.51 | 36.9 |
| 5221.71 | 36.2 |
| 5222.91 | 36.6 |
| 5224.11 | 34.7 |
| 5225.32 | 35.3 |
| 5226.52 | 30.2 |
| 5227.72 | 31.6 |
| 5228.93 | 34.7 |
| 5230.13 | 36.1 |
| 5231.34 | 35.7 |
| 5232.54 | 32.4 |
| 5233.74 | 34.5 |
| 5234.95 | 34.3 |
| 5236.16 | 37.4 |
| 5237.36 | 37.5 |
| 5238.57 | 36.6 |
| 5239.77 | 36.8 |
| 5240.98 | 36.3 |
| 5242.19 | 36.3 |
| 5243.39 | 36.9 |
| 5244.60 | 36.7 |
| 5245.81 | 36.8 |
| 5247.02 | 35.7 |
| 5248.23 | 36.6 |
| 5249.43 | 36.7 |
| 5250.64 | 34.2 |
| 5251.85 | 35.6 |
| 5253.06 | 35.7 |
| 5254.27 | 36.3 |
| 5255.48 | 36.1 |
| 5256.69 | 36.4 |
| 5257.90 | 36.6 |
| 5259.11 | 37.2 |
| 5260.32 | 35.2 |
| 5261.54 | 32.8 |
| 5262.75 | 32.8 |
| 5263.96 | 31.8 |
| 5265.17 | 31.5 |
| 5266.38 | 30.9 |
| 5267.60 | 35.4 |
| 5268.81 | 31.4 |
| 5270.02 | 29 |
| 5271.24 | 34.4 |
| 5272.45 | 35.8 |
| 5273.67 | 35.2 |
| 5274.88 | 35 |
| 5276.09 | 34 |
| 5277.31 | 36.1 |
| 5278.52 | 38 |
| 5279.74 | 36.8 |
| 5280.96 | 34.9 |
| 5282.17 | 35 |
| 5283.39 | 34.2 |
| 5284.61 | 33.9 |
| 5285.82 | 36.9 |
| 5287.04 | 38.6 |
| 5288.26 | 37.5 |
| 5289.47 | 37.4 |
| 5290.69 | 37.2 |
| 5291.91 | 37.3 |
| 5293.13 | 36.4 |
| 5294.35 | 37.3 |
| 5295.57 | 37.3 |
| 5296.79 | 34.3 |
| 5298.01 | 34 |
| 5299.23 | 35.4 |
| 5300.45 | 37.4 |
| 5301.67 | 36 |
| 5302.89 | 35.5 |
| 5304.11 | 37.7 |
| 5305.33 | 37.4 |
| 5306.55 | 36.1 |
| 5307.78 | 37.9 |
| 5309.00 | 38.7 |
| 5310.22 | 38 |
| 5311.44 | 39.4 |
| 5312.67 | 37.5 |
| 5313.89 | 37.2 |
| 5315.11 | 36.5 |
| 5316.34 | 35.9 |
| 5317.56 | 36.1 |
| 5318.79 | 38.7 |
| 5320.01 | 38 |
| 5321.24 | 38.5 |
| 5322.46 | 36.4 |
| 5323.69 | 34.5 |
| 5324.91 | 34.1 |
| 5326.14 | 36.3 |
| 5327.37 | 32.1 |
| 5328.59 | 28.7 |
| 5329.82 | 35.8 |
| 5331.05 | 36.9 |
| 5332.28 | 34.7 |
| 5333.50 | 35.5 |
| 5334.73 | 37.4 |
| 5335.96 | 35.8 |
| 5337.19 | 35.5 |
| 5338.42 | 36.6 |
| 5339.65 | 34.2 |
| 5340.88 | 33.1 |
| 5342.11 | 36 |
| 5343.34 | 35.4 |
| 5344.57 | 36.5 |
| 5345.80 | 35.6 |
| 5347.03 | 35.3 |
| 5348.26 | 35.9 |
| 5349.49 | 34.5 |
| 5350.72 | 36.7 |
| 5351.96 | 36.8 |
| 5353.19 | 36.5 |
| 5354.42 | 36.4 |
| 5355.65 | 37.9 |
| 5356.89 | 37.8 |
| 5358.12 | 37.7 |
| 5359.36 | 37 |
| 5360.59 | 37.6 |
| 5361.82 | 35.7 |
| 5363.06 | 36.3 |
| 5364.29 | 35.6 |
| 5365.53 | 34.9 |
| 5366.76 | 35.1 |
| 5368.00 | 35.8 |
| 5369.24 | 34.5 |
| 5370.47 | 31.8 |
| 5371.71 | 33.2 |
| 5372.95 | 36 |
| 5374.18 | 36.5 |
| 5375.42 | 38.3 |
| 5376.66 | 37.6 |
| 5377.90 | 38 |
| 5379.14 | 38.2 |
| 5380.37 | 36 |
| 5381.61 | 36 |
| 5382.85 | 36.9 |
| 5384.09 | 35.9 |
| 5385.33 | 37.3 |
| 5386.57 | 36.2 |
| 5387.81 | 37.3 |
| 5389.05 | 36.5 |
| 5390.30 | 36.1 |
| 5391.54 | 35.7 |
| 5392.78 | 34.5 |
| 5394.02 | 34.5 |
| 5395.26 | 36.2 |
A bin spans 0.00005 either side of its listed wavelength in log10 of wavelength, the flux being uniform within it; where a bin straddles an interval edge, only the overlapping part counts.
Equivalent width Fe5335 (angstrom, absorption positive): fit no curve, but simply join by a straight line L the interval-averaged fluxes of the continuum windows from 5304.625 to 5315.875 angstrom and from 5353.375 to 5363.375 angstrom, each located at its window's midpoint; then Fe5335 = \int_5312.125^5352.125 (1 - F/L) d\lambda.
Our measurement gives 1.8 angstrom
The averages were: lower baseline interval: 37.6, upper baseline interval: 37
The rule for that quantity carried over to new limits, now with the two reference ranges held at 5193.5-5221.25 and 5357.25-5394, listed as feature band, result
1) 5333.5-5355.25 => 0.1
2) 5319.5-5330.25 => 0.3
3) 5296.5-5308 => -0.2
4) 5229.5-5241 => -0.2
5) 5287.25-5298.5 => -0.3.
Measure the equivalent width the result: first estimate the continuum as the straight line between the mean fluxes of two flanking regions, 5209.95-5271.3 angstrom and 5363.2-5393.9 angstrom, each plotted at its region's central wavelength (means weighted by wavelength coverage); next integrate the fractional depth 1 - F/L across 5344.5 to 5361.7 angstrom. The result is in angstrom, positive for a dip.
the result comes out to -0.4 angstrom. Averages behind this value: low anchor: 35.1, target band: 36.6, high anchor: 36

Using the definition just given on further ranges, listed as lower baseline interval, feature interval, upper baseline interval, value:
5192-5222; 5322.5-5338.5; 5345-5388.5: 0.5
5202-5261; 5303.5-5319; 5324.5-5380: -0.8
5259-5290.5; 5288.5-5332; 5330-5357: -1.3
